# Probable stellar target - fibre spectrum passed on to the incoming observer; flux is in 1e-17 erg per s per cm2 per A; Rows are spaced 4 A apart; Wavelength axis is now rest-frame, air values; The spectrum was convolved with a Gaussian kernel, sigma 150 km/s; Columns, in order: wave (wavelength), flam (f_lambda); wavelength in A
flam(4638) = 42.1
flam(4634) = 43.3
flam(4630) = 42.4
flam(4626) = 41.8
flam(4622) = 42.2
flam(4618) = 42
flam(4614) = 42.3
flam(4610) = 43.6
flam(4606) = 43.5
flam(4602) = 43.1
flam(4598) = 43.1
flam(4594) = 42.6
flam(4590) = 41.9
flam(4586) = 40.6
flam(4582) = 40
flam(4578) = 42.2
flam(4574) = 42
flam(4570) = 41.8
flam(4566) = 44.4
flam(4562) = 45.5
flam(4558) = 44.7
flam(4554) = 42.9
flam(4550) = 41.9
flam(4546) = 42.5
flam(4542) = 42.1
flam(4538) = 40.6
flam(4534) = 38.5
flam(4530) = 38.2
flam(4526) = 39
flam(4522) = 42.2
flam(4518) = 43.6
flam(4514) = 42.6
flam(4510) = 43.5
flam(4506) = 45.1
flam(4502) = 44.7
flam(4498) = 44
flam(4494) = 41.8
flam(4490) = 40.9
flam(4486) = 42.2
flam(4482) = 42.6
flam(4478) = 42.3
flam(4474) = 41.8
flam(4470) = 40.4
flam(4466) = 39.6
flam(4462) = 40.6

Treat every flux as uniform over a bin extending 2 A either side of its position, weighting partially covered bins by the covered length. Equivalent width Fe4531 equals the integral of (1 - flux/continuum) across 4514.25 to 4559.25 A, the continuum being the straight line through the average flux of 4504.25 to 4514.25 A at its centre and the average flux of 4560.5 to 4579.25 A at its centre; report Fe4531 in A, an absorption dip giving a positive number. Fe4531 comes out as 2.2 A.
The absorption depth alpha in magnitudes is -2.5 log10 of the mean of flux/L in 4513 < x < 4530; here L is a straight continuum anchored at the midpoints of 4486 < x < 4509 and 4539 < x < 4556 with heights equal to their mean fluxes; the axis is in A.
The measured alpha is 0.036 mag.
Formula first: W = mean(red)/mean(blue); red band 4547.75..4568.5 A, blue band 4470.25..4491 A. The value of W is 1.05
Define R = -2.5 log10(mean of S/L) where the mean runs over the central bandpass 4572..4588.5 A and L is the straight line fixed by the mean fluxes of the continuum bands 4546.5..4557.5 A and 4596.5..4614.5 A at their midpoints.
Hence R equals 0.05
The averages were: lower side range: 42.7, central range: 41.2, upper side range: 43.2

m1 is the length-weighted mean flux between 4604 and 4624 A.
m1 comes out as 42.7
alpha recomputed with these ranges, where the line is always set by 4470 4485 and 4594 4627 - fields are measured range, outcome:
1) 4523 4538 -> 0.09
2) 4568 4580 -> 0.01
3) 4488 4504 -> -0.02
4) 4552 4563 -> -0.05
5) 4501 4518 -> -0.04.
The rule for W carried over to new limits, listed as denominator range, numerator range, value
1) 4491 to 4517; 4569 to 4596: 0.96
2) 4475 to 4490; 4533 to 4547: 0.97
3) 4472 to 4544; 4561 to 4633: 1.01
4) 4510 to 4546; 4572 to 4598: 1.01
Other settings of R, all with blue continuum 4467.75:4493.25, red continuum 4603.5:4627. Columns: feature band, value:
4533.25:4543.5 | 0.04 mag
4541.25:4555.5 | -0.01 mag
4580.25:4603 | 0.02 mag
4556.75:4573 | -0.04 mag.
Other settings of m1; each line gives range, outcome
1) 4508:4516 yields 43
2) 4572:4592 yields 41.3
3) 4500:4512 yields 44.4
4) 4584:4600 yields 42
